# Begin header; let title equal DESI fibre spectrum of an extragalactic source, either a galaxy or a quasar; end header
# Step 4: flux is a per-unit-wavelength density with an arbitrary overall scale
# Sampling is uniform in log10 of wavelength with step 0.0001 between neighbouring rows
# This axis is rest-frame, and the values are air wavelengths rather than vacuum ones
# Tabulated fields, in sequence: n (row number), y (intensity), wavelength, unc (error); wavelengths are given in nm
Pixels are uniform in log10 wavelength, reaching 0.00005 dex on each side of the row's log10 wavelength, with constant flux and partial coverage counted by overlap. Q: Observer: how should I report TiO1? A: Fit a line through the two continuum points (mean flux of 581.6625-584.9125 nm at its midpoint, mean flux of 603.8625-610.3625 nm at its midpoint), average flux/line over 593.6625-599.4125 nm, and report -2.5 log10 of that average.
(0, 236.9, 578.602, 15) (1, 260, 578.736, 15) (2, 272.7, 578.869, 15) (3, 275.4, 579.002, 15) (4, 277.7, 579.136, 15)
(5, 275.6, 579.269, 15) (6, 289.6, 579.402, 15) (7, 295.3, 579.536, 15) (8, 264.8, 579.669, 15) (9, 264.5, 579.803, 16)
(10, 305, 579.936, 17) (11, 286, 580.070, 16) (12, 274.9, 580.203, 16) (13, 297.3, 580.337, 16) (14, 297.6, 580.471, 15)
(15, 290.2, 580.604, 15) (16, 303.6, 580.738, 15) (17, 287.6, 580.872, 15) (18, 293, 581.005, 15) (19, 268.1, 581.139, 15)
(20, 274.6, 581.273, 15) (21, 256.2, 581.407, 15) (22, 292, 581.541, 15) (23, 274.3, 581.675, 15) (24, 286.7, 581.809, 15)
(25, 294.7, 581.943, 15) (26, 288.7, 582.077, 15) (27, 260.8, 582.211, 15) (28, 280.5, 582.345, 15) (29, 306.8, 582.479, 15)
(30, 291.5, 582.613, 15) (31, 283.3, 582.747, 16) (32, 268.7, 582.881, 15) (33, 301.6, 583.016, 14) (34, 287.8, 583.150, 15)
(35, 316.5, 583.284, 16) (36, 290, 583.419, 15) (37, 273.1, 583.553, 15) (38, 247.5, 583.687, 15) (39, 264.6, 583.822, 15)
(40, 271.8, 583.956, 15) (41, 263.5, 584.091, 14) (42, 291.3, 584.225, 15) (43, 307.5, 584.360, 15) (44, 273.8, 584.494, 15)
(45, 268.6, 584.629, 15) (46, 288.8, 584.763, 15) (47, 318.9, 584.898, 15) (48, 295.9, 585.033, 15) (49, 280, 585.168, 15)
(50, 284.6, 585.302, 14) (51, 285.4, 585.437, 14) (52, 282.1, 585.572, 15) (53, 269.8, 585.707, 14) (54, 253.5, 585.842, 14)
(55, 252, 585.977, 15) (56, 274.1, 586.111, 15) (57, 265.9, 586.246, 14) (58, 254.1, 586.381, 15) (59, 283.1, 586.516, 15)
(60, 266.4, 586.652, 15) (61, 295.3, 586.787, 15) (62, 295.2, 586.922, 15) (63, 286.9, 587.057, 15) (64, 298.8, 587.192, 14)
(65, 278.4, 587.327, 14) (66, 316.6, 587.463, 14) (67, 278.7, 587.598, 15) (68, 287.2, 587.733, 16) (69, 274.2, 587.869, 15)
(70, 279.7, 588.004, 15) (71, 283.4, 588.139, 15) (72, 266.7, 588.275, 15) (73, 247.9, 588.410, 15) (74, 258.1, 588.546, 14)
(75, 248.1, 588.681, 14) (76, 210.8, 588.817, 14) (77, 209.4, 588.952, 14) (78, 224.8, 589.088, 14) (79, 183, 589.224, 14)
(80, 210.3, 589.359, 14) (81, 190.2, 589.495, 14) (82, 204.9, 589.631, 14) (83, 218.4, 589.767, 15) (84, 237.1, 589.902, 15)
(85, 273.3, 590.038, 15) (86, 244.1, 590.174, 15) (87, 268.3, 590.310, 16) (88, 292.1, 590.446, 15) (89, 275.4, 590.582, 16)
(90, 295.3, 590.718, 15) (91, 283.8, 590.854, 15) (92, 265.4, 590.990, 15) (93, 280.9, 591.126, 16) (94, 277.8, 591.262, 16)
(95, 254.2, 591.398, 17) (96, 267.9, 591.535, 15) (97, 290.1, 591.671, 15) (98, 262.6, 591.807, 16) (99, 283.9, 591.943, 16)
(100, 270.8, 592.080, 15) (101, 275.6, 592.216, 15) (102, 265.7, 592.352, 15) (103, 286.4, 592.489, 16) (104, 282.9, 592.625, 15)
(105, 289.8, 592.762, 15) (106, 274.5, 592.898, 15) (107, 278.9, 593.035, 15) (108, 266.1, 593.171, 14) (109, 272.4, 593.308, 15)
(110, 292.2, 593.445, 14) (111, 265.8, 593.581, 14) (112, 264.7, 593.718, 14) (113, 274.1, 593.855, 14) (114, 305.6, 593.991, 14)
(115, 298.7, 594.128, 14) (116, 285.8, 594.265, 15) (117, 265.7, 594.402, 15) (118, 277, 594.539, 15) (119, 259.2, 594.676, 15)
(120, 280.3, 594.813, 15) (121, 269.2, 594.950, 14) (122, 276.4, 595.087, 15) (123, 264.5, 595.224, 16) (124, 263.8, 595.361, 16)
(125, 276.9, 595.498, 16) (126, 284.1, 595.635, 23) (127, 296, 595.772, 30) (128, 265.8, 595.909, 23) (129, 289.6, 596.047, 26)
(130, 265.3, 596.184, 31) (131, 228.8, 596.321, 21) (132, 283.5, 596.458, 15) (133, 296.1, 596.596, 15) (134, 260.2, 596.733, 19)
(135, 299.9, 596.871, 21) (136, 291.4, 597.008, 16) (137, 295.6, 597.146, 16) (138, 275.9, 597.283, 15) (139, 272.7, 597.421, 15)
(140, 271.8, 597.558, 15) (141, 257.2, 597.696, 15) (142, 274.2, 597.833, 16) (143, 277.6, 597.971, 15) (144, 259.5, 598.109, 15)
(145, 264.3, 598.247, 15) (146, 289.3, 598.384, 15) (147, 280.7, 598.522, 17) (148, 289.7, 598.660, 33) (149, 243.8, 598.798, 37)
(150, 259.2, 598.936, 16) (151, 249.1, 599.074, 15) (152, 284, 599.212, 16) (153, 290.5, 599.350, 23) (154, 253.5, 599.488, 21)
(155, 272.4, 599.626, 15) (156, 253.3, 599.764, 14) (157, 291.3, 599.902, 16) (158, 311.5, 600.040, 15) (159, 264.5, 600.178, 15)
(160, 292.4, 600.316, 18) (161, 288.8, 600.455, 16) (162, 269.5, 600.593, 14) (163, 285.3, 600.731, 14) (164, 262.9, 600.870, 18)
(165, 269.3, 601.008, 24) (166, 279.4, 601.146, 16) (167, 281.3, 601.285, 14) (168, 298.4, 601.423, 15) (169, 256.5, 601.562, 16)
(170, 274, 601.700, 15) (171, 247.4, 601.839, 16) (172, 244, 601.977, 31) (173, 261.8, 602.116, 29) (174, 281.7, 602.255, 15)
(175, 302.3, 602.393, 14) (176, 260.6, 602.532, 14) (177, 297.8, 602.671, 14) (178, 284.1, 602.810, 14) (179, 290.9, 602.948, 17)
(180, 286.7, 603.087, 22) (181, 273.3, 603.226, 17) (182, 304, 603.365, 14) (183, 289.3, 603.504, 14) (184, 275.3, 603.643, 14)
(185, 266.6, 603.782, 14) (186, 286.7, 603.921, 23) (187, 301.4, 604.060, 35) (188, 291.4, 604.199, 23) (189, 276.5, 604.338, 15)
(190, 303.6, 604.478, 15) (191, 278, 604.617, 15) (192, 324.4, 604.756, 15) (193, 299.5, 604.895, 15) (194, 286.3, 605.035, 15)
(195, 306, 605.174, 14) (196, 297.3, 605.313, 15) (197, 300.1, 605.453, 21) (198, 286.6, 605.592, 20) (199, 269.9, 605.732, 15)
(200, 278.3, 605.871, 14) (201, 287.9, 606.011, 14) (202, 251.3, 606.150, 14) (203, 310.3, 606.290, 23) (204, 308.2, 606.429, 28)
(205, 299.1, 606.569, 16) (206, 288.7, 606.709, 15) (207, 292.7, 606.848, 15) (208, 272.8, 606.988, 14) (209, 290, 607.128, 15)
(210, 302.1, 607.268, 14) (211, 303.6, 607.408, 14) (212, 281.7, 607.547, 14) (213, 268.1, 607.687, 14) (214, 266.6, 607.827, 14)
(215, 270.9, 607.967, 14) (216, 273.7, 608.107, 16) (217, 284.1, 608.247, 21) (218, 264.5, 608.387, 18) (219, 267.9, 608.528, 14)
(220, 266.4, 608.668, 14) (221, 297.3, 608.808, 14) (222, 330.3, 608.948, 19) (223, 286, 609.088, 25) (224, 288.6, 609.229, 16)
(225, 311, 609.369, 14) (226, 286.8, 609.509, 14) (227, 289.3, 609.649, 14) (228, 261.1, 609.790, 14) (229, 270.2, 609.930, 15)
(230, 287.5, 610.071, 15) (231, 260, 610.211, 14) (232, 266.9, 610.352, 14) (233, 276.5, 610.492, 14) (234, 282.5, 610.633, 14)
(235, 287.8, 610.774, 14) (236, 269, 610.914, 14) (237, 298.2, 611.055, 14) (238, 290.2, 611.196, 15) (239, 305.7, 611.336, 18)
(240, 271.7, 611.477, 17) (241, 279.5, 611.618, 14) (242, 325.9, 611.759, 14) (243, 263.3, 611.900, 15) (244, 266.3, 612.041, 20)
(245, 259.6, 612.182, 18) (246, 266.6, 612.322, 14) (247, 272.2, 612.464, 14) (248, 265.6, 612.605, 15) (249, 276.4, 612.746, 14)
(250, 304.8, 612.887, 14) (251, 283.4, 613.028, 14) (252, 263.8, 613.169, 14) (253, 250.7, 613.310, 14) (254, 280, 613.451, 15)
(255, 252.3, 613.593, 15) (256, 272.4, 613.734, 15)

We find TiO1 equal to 0.040 mag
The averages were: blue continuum 284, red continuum 287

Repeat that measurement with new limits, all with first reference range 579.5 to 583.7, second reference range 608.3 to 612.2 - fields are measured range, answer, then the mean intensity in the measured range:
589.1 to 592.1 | 0.12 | 255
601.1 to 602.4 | 0.05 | 271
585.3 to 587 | 0.04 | 274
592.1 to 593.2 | 0.02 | 278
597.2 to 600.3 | 0.04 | 273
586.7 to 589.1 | 0.06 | 270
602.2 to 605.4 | -0.02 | 290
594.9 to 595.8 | 0.03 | 275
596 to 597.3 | 0.02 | 279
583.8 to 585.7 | 0.00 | 284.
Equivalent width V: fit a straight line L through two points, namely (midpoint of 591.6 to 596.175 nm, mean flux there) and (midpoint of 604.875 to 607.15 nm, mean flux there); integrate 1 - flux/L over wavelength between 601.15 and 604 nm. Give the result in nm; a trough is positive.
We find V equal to 0.08 nm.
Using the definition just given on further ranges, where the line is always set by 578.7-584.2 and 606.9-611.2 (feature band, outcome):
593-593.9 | 0.028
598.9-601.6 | 0.058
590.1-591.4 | 0.034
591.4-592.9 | 0.030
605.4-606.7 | -0.026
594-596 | 0.036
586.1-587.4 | 0.009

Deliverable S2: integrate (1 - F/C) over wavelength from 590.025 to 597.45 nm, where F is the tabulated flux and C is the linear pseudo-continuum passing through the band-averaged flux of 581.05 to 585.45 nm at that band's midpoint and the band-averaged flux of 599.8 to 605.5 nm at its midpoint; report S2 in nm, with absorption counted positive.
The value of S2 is 0.181 nm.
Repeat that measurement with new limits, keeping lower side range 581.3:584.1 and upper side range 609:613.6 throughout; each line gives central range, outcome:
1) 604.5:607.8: -0.13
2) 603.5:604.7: -0.03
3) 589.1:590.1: 0.23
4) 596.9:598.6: 0.02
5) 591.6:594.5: 0.02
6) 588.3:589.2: 0.16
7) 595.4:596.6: 0.02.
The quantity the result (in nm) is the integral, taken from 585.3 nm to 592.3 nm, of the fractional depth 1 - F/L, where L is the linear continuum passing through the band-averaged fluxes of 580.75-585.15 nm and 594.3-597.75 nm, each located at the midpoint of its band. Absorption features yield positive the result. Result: 0.40 nm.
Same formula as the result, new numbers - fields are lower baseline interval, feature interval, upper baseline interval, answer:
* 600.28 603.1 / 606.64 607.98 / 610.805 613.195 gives -0.03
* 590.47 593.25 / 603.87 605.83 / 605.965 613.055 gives -0.08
